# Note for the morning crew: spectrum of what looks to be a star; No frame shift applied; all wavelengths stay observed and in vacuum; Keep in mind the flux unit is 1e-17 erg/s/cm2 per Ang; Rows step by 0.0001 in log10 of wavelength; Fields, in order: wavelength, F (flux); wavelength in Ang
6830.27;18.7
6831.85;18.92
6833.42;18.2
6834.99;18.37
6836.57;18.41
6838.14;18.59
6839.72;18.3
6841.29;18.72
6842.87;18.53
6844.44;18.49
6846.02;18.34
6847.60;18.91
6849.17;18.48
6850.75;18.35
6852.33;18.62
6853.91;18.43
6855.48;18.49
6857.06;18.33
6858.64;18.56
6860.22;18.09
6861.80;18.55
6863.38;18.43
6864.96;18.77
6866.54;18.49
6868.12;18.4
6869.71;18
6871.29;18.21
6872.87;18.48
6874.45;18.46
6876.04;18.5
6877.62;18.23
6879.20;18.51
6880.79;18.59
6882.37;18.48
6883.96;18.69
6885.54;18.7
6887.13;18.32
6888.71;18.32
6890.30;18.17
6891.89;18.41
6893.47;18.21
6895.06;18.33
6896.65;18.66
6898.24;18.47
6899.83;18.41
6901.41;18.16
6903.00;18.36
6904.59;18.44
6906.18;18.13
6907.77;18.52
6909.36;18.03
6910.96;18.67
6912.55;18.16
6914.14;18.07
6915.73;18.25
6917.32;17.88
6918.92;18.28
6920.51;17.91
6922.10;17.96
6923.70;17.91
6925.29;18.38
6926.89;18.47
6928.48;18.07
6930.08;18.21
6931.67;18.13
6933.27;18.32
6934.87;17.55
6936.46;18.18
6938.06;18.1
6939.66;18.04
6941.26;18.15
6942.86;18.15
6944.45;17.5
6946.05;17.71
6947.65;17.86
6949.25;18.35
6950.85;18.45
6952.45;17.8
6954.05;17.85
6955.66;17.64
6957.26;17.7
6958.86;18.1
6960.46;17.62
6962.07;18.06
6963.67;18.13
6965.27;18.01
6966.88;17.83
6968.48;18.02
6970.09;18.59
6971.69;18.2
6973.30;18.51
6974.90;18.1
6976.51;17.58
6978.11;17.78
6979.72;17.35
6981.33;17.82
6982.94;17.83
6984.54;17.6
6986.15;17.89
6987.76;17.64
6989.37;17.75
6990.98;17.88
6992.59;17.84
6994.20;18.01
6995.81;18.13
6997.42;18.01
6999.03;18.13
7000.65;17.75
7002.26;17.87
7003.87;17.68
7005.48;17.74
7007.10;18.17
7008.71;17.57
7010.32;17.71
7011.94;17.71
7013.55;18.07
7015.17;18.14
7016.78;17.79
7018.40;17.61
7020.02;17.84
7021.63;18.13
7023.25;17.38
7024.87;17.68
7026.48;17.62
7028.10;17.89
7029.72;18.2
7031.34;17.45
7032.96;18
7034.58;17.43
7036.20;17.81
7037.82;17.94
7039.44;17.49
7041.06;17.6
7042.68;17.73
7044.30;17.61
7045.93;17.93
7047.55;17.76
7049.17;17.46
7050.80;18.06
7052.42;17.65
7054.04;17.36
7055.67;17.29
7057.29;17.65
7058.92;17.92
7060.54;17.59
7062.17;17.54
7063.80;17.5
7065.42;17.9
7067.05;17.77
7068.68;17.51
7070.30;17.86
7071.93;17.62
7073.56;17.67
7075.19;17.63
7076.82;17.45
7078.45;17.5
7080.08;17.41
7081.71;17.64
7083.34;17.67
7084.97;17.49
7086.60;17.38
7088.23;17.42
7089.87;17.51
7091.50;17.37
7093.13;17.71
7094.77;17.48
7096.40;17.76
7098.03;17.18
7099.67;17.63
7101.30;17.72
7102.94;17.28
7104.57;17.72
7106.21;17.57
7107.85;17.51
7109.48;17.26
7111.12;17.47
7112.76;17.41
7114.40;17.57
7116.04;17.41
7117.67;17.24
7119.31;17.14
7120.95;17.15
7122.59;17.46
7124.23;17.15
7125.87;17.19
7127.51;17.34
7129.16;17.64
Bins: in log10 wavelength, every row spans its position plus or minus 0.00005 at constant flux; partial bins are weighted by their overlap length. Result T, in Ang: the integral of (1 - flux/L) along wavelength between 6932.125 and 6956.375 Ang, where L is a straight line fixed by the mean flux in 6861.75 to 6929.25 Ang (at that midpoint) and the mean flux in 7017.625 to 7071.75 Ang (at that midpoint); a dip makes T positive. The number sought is 0.2 Ang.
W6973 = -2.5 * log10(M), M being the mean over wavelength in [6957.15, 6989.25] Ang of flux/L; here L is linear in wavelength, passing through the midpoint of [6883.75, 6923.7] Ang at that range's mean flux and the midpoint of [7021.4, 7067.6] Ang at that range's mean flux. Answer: 0.00 mag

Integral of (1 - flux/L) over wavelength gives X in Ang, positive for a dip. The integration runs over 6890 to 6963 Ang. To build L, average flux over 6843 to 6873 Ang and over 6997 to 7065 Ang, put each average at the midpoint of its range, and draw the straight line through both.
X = 0.2 Ang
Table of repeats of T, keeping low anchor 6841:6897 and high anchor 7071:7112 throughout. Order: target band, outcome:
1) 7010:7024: 0.0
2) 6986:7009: 0.0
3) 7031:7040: 0.0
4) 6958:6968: 0.1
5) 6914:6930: 0.1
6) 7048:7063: 0.0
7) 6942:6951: 0.1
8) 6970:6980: 0.0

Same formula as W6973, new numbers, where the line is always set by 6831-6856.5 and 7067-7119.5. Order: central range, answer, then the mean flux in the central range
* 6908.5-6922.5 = 0.005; 18.1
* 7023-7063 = 0.002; 17.7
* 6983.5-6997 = 0.004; 17.9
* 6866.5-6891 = -0.002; 18.4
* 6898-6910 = -0.003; 18.3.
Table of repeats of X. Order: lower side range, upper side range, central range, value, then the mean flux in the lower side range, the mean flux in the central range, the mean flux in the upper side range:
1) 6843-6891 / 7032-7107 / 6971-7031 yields 0.2 Ang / 18.4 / 17.9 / 17.6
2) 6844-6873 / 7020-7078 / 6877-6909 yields -0.2 Ang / 18.4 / 18.4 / 17.7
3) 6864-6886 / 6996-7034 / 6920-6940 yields 0.1 Ang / 18.5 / 18.1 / 17.8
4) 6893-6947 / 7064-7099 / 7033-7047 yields 0.0 Ang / 18.2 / 17.7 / 17.6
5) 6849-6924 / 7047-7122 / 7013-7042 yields 0.0 Ang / 18.4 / 17.8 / 17.5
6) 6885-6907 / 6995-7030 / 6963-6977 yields -0.1 Ang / 18.4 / 18.1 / 17.9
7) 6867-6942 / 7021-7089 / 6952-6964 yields 0.1 Ang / 18.3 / 17.8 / 17.7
